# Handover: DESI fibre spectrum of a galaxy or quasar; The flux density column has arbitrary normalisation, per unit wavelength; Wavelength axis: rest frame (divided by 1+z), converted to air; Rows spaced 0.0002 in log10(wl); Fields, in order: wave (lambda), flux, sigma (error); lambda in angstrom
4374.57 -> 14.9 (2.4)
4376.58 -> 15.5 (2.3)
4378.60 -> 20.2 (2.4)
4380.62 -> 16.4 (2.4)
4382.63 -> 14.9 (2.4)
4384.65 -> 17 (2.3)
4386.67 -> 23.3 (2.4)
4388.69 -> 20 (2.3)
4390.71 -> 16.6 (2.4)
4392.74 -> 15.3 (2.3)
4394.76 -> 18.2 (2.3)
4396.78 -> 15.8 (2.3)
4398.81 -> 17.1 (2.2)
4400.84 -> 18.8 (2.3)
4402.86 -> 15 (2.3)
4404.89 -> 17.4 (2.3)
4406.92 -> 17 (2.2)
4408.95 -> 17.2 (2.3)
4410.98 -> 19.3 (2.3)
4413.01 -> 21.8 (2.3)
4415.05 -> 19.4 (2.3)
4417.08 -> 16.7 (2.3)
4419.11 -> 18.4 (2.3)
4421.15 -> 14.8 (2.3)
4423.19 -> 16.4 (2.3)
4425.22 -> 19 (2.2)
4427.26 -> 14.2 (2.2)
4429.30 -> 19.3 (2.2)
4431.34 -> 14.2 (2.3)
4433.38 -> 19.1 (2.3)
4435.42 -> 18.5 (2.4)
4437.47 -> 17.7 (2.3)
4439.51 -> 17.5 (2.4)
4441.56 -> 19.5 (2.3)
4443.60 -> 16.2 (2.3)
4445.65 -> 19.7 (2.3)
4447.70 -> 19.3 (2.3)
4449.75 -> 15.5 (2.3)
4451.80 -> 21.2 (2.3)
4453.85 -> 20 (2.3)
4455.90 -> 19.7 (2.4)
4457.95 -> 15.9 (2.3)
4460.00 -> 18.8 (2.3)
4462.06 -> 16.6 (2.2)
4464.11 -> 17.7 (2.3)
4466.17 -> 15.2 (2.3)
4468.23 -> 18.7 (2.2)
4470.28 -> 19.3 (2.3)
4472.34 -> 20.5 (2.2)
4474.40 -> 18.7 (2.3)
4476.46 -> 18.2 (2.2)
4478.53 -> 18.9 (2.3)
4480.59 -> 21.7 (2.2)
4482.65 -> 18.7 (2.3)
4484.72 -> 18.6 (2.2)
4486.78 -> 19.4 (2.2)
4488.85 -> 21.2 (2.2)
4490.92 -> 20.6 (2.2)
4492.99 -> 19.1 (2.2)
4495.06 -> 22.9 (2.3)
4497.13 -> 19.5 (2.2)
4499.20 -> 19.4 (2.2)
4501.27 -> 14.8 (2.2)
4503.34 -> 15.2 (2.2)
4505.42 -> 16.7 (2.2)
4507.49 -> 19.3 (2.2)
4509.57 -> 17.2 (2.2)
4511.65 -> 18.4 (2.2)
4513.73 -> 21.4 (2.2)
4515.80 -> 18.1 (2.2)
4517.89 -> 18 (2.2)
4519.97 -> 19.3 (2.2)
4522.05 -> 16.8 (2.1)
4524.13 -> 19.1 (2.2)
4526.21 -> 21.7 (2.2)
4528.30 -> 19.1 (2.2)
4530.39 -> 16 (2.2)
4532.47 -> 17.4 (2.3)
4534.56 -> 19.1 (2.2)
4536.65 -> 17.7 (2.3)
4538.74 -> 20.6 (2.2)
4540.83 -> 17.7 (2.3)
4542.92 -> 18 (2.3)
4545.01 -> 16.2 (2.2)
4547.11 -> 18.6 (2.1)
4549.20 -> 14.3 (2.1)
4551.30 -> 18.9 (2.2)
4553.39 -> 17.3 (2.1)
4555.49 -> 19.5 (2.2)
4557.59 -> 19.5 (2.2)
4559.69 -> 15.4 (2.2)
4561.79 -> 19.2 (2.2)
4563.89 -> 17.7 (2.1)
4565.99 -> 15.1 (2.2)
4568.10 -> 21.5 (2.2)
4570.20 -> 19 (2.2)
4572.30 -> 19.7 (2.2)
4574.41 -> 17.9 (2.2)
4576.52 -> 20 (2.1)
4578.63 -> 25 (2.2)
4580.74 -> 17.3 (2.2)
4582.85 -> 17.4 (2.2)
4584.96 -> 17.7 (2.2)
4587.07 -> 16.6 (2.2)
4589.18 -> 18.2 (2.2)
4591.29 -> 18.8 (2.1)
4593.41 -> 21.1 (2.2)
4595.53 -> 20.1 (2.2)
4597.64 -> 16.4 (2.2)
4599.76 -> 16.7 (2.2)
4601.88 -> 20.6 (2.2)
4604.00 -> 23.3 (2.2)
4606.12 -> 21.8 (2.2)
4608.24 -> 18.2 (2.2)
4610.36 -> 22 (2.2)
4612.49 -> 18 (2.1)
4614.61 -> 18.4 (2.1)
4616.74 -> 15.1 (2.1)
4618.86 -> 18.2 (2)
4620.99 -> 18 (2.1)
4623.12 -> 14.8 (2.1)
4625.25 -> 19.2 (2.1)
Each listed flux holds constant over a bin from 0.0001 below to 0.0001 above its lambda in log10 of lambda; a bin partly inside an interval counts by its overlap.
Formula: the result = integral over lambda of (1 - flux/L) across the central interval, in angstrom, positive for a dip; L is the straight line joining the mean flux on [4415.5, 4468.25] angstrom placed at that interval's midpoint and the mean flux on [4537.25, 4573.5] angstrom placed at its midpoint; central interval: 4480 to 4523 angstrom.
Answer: -2.23 angstrom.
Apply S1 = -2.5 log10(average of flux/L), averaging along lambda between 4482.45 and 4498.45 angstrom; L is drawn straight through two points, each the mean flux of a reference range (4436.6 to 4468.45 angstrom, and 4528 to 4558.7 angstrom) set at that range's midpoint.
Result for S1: -0.12 mag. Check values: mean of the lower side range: 18.1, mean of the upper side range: 18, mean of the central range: 20.1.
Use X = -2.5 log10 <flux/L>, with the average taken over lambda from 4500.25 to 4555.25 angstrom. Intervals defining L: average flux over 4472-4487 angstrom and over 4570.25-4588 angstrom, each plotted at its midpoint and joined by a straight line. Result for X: 0.07 mag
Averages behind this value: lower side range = 19.3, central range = 18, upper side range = 19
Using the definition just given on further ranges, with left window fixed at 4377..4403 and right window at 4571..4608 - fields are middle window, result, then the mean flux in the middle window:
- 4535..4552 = 0.07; 17.8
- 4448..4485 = -0.02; 18.6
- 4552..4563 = 0.05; 18.2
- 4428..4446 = 0.01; 17.8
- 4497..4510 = 0.08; 17.3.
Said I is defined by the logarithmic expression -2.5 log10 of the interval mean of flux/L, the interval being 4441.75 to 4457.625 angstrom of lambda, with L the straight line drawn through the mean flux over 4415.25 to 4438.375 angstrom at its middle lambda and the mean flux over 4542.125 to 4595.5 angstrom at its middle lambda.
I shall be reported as -0.08 mag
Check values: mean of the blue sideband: 17.2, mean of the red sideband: 18.4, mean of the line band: 18.7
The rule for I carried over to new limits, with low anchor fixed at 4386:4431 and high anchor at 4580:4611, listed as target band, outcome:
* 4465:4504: -0.045 mag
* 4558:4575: 0.035 mag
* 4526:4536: 0.013 mag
